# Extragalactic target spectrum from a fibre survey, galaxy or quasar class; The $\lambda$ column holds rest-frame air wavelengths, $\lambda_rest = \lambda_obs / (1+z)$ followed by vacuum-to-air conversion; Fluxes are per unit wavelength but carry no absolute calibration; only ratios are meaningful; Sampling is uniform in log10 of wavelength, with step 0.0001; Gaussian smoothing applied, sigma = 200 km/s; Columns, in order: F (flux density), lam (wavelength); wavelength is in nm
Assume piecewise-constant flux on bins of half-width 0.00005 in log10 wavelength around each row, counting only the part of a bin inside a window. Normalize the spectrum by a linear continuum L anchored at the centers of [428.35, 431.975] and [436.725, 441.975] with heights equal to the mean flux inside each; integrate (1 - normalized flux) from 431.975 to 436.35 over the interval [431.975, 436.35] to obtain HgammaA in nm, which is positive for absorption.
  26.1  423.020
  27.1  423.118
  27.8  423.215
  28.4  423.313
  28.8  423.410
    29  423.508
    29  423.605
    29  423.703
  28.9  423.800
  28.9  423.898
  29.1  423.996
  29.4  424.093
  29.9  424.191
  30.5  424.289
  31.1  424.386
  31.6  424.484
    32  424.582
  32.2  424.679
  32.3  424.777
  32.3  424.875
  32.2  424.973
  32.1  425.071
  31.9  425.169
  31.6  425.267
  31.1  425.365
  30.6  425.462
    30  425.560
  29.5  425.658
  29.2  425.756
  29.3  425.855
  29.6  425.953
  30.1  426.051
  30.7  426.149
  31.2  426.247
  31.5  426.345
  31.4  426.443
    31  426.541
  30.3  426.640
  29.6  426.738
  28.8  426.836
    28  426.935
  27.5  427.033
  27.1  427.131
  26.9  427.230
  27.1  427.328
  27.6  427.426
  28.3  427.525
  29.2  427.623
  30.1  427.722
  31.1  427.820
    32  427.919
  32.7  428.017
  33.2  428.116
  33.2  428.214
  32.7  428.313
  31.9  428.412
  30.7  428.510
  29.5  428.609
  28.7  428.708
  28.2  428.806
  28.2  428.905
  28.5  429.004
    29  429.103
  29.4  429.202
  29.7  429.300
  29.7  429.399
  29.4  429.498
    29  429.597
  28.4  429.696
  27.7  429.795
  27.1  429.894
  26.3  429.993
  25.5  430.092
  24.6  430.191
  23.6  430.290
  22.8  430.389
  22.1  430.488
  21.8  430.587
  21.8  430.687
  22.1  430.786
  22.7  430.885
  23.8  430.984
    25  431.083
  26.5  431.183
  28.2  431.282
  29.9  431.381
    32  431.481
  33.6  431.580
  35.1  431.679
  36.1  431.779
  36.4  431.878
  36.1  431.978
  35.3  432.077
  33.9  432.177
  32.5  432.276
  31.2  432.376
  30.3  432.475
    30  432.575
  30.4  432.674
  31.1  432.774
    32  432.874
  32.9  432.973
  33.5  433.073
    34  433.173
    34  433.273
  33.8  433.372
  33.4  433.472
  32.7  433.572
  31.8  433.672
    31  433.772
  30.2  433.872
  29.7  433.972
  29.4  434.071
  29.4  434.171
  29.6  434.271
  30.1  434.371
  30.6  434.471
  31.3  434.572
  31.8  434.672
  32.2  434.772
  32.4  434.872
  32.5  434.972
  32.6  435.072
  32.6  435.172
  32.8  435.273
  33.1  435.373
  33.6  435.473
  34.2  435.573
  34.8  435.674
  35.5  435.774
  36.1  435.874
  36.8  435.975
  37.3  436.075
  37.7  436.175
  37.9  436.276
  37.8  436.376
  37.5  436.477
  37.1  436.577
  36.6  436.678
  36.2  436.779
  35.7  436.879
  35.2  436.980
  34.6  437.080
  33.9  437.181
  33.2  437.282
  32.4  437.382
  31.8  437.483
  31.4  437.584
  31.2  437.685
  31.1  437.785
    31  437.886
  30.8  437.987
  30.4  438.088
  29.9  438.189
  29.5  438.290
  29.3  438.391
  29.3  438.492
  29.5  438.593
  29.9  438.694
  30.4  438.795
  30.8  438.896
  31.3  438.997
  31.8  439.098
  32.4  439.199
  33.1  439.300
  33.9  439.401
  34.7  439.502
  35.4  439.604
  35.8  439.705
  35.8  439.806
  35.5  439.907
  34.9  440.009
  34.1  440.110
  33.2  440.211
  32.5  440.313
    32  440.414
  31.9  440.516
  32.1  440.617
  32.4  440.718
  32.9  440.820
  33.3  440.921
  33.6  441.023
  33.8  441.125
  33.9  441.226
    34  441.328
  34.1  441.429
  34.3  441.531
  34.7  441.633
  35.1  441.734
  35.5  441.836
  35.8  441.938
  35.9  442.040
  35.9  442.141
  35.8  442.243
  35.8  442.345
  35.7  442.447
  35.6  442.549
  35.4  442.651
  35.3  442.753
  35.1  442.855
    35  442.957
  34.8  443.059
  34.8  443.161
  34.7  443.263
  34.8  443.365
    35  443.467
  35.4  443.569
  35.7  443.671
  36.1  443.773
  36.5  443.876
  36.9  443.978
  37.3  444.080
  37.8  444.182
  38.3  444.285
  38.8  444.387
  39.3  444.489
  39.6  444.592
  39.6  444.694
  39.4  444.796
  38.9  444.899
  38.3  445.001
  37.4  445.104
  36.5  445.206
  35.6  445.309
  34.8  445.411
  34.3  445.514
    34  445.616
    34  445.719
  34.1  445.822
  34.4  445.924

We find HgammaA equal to -0.38 nm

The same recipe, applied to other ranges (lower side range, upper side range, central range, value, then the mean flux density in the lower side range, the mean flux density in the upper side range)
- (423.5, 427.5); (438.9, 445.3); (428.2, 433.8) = 0.37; 30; 35.2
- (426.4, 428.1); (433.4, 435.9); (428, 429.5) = -0.02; 29.4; 32.1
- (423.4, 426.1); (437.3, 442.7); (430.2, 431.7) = 0.27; 30.4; 33.1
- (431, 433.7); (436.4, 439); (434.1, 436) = -0.02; 32.2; 32.4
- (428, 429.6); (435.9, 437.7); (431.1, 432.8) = 0.00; 30.2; 35.3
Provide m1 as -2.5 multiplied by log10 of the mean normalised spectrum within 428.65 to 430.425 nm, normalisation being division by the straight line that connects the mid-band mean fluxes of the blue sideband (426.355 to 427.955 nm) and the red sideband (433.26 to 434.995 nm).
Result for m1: 0.09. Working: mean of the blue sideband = 29.2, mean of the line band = 27.6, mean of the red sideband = 31.4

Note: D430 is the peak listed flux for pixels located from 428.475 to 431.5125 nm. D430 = 32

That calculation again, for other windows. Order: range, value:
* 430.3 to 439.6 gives 37.9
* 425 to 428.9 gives 33.2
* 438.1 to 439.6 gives 34.7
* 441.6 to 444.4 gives 38.8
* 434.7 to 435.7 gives 34.8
